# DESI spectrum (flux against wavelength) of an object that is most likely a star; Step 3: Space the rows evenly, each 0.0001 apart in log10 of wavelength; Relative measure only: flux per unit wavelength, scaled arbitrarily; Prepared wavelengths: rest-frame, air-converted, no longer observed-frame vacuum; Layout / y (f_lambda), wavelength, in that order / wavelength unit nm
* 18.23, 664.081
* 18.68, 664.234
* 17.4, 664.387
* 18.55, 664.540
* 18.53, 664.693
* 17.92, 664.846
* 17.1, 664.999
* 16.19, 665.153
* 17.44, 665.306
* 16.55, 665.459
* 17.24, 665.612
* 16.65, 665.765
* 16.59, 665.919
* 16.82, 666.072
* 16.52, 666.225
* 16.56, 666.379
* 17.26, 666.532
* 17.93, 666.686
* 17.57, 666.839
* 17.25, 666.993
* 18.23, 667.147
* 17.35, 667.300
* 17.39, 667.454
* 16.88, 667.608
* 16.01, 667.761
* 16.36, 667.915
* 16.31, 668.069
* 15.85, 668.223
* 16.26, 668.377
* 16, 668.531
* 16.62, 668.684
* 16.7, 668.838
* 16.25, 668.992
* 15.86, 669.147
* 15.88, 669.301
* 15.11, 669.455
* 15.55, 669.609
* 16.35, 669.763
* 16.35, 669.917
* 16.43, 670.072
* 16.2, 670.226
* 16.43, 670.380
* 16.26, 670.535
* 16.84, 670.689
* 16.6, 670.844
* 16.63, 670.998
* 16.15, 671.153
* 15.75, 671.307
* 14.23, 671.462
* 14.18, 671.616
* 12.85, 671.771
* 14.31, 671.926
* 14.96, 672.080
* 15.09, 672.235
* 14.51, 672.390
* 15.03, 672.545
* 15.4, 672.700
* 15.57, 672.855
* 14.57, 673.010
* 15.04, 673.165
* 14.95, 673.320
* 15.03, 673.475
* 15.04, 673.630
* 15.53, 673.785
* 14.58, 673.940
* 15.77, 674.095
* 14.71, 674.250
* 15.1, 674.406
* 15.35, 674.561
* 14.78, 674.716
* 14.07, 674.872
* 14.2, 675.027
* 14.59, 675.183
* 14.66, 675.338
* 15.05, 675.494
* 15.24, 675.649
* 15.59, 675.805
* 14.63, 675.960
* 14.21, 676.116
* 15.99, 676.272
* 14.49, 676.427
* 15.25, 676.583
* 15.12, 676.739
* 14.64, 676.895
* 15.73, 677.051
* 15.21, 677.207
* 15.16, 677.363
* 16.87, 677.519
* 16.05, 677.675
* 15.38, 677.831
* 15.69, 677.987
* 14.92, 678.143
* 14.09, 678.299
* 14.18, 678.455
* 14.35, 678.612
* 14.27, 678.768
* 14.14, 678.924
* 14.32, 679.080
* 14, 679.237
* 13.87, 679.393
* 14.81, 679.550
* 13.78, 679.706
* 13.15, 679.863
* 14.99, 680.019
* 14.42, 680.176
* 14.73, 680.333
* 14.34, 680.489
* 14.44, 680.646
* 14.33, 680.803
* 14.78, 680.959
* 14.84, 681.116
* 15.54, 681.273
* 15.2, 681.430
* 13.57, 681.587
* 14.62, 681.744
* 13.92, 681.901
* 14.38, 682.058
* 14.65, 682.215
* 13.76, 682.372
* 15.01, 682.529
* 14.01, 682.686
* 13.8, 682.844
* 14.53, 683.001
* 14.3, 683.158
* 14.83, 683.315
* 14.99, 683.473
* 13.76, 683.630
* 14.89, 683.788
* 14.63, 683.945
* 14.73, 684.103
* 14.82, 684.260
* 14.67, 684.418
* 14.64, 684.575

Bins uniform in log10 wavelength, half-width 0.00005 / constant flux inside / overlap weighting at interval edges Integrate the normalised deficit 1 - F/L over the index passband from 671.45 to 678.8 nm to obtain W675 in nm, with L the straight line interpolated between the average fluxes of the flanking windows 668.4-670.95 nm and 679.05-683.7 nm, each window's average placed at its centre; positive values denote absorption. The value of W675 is 0.204 nm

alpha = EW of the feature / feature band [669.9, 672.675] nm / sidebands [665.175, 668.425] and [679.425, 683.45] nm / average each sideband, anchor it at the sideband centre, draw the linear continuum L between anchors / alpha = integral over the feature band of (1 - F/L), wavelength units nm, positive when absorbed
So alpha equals 0.117 nm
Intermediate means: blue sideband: 16.9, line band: 15.5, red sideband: 14.4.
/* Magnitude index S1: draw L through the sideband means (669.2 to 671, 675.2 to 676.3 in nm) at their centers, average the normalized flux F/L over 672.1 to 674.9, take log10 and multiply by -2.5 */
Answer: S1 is 0.03 mag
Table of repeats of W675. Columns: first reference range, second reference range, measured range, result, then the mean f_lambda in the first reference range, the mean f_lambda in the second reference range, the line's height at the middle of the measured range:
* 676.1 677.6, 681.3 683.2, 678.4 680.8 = 0.09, 15.3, 14.3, 14.8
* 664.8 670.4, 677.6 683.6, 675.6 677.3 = 0.01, 16.6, 14.5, 15.2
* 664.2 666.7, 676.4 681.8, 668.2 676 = 0.31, 17.2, 14.7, 16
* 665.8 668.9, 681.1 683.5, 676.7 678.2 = -0.03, 16.8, 14.5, 15.2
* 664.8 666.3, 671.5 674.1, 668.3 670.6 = -0.06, 16.9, 14.8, 15.8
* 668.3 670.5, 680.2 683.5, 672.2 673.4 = 0.05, 16.1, 14.5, 15.7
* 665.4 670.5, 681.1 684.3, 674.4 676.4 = 0.09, 16.6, 14.5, 15.5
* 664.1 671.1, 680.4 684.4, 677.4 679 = 0.02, 16.8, 14.5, 15.2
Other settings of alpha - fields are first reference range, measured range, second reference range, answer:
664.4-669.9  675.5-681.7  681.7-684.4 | 0.13 nm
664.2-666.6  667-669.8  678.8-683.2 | 0.05 nm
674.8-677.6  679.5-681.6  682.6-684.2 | 0.02 nm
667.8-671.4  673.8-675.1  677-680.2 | 0.05 nm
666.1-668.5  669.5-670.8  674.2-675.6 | -0.02 nm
